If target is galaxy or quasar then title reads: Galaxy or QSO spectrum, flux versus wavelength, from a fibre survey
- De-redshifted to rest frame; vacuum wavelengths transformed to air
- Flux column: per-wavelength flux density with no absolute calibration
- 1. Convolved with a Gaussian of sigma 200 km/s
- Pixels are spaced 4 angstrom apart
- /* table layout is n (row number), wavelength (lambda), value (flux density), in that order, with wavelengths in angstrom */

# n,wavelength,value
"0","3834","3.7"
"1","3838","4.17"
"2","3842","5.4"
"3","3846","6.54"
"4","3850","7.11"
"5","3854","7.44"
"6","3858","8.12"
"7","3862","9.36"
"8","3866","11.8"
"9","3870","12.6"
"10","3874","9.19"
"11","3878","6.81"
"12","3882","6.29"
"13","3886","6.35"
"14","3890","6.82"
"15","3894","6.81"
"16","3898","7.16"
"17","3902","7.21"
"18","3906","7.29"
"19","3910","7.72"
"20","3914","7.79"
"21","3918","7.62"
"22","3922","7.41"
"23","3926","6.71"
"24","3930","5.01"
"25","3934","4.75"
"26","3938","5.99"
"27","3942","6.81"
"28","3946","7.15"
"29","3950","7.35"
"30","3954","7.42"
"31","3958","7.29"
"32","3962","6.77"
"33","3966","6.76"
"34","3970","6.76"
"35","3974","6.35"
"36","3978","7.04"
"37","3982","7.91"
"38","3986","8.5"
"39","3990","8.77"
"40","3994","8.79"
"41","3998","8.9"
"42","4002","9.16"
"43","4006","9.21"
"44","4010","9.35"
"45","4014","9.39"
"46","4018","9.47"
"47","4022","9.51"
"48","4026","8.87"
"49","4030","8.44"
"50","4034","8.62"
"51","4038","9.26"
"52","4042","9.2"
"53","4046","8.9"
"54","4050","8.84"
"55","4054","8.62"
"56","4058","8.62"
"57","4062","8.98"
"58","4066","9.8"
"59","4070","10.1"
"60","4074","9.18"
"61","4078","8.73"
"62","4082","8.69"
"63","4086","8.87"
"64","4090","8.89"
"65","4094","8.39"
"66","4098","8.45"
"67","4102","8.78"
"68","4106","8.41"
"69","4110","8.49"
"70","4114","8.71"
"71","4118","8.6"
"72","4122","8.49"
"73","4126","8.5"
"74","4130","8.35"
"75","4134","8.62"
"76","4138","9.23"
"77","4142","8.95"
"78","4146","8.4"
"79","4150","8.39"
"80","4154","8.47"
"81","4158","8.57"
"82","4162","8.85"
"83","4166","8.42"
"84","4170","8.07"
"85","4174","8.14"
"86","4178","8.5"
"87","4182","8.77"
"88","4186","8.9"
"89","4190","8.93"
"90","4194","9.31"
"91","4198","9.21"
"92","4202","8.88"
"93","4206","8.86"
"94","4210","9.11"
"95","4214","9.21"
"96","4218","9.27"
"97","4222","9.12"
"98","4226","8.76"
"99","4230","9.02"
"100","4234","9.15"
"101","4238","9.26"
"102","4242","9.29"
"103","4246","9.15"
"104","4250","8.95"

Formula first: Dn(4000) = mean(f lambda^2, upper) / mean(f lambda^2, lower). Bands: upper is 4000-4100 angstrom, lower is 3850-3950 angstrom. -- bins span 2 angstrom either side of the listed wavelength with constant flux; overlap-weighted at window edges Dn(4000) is 1.3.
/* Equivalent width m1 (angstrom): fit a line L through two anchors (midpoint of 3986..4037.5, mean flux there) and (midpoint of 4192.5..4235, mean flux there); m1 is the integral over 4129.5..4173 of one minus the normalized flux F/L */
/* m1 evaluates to 2.3 angstrom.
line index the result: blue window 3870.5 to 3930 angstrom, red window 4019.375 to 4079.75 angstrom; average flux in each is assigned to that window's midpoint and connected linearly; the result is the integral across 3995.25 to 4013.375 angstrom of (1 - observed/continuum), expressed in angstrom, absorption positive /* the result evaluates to -1.4 angstrom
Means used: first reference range 7.29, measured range 9.16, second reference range 9.05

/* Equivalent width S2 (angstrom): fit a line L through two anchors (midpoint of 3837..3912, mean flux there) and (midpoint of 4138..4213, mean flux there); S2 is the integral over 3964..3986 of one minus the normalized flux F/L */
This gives 2.47 angstrom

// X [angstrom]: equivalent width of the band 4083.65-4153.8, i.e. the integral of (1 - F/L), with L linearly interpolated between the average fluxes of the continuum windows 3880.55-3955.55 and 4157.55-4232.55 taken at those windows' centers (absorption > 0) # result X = -2.8 angstrom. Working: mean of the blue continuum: 6.82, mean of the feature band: 8.62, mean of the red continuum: 8.84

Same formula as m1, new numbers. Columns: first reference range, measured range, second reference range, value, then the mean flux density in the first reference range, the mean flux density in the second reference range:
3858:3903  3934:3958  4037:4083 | 4.9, 8.24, 9.08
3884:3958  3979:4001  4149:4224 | -3.5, 6.87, 8.79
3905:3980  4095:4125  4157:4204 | -1.5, 6.84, 8.72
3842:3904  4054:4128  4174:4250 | -1.7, 7.89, 9.01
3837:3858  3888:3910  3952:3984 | -1.4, 6.41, 7.04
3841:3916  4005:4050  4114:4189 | -4.8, 7.81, 8.58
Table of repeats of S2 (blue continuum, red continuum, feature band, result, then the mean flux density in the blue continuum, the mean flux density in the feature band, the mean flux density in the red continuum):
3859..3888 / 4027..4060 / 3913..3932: 4.30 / 8.89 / 6.86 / 8.81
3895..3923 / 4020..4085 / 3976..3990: 0.52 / 7.44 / 7.95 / 9.02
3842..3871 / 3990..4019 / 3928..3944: 5.87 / 8.62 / 5.64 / 9.14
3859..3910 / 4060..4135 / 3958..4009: 3.18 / 8.12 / 7.91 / 8.79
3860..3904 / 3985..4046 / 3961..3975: 3.31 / 8.22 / 6.67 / 9.03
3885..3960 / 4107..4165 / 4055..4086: -4.00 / 6.88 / 9.12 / 8.61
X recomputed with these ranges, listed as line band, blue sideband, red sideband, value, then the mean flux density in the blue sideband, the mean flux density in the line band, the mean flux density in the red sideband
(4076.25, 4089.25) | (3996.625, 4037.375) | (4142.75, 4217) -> 0.3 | 9.1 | 8.78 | 8.73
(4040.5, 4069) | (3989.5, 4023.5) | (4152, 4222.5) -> 0.2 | 9.19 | 9.03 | 8.8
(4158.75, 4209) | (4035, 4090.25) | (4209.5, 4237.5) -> 1.9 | 9.05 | 8.74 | 9.1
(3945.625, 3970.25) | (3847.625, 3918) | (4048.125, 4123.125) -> 3.6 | 7.97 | 7.09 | 8.83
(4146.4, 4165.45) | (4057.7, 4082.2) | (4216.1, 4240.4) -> 1.3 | 9.23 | 8.54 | 9.1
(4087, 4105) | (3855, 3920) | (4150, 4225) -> -0.1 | 8.05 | 8.63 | 8.8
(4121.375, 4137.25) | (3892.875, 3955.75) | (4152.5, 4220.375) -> -0.3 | 6.89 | 8.55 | 8.8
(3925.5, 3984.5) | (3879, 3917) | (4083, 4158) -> 6.1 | 7.06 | 6.69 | 8.61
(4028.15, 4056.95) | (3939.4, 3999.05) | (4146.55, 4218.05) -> -3.4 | 7.47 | 8.83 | 8.75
